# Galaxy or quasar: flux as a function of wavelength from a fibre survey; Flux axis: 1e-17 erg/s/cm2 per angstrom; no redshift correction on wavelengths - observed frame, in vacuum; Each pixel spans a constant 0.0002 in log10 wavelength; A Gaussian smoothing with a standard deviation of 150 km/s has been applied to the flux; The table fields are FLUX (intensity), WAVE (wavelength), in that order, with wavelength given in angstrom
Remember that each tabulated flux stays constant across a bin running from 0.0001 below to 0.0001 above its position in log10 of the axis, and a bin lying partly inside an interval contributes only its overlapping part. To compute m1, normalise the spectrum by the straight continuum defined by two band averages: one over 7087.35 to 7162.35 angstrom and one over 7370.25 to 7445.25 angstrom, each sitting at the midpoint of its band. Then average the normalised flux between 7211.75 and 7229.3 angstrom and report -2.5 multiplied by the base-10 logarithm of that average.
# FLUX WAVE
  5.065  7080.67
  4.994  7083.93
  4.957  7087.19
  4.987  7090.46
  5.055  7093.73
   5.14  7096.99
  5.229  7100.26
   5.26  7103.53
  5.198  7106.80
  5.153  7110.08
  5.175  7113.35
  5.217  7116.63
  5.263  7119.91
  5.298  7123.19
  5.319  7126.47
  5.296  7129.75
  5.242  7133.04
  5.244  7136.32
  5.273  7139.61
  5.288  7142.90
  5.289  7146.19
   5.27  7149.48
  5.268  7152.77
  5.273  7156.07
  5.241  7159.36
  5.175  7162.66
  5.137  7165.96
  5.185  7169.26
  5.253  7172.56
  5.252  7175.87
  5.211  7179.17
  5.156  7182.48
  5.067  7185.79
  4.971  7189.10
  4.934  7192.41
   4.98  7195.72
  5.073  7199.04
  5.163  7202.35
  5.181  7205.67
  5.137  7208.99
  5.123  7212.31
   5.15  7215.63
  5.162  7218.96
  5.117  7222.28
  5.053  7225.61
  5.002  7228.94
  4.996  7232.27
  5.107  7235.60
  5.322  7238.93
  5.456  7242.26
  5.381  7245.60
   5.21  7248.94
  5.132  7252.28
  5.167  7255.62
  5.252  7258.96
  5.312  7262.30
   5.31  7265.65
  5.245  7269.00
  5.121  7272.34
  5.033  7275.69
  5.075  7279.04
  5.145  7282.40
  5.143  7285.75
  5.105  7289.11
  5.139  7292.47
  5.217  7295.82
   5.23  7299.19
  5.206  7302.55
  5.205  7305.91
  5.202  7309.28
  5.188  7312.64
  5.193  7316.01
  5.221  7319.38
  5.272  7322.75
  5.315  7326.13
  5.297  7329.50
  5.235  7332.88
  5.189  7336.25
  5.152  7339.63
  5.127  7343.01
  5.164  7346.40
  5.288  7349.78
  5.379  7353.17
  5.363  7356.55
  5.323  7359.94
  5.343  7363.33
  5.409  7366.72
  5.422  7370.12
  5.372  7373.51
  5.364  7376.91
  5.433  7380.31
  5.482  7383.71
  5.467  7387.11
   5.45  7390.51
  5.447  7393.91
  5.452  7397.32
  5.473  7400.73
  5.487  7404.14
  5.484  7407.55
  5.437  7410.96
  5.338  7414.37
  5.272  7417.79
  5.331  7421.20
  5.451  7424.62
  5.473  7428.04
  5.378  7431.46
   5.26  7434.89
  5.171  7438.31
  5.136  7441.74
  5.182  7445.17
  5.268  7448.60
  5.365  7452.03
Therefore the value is 0.04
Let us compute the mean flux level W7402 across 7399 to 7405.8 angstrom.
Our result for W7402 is 5.48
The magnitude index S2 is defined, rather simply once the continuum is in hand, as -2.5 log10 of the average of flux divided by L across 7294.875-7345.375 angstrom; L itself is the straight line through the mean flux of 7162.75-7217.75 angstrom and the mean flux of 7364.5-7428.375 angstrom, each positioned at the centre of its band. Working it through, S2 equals 0.020 mag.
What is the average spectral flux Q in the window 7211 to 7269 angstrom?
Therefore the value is 5.19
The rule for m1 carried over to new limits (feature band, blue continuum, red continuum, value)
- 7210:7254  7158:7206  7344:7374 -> 0.004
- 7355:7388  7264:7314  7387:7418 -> -0.006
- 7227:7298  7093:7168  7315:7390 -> 0.020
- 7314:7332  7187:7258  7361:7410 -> 0.013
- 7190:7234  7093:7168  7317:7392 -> 0.039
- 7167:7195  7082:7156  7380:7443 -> 0.025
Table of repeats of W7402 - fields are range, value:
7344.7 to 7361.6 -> 5.3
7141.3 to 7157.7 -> 5.28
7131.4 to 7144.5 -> 5.26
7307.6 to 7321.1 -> 5.2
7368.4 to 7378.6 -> 5.38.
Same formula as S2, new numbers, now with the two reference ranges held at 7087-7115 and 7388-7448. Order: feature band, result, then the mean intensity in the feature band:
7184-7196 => 0.04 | 4.99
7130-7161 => -0.02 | 5.27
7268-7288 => 0.03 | 5.12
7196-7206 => 0.02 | 5.11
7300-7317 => 0.02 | 5.2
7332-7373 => 0.01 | 5.29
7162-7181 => 0.00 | 5.2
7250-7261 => 0.01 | 5.19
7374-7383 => -0.01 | 5.4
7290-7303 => 0.02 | 5.19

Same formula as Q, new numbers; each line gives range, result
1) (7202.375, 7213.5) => 5.15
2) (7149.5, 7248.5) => 5.16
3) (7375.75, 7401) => 5.45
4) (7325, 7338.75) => 5.25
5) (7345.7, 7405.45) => 5.4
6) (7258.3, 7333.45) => 5.2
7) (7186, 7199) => 4.99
